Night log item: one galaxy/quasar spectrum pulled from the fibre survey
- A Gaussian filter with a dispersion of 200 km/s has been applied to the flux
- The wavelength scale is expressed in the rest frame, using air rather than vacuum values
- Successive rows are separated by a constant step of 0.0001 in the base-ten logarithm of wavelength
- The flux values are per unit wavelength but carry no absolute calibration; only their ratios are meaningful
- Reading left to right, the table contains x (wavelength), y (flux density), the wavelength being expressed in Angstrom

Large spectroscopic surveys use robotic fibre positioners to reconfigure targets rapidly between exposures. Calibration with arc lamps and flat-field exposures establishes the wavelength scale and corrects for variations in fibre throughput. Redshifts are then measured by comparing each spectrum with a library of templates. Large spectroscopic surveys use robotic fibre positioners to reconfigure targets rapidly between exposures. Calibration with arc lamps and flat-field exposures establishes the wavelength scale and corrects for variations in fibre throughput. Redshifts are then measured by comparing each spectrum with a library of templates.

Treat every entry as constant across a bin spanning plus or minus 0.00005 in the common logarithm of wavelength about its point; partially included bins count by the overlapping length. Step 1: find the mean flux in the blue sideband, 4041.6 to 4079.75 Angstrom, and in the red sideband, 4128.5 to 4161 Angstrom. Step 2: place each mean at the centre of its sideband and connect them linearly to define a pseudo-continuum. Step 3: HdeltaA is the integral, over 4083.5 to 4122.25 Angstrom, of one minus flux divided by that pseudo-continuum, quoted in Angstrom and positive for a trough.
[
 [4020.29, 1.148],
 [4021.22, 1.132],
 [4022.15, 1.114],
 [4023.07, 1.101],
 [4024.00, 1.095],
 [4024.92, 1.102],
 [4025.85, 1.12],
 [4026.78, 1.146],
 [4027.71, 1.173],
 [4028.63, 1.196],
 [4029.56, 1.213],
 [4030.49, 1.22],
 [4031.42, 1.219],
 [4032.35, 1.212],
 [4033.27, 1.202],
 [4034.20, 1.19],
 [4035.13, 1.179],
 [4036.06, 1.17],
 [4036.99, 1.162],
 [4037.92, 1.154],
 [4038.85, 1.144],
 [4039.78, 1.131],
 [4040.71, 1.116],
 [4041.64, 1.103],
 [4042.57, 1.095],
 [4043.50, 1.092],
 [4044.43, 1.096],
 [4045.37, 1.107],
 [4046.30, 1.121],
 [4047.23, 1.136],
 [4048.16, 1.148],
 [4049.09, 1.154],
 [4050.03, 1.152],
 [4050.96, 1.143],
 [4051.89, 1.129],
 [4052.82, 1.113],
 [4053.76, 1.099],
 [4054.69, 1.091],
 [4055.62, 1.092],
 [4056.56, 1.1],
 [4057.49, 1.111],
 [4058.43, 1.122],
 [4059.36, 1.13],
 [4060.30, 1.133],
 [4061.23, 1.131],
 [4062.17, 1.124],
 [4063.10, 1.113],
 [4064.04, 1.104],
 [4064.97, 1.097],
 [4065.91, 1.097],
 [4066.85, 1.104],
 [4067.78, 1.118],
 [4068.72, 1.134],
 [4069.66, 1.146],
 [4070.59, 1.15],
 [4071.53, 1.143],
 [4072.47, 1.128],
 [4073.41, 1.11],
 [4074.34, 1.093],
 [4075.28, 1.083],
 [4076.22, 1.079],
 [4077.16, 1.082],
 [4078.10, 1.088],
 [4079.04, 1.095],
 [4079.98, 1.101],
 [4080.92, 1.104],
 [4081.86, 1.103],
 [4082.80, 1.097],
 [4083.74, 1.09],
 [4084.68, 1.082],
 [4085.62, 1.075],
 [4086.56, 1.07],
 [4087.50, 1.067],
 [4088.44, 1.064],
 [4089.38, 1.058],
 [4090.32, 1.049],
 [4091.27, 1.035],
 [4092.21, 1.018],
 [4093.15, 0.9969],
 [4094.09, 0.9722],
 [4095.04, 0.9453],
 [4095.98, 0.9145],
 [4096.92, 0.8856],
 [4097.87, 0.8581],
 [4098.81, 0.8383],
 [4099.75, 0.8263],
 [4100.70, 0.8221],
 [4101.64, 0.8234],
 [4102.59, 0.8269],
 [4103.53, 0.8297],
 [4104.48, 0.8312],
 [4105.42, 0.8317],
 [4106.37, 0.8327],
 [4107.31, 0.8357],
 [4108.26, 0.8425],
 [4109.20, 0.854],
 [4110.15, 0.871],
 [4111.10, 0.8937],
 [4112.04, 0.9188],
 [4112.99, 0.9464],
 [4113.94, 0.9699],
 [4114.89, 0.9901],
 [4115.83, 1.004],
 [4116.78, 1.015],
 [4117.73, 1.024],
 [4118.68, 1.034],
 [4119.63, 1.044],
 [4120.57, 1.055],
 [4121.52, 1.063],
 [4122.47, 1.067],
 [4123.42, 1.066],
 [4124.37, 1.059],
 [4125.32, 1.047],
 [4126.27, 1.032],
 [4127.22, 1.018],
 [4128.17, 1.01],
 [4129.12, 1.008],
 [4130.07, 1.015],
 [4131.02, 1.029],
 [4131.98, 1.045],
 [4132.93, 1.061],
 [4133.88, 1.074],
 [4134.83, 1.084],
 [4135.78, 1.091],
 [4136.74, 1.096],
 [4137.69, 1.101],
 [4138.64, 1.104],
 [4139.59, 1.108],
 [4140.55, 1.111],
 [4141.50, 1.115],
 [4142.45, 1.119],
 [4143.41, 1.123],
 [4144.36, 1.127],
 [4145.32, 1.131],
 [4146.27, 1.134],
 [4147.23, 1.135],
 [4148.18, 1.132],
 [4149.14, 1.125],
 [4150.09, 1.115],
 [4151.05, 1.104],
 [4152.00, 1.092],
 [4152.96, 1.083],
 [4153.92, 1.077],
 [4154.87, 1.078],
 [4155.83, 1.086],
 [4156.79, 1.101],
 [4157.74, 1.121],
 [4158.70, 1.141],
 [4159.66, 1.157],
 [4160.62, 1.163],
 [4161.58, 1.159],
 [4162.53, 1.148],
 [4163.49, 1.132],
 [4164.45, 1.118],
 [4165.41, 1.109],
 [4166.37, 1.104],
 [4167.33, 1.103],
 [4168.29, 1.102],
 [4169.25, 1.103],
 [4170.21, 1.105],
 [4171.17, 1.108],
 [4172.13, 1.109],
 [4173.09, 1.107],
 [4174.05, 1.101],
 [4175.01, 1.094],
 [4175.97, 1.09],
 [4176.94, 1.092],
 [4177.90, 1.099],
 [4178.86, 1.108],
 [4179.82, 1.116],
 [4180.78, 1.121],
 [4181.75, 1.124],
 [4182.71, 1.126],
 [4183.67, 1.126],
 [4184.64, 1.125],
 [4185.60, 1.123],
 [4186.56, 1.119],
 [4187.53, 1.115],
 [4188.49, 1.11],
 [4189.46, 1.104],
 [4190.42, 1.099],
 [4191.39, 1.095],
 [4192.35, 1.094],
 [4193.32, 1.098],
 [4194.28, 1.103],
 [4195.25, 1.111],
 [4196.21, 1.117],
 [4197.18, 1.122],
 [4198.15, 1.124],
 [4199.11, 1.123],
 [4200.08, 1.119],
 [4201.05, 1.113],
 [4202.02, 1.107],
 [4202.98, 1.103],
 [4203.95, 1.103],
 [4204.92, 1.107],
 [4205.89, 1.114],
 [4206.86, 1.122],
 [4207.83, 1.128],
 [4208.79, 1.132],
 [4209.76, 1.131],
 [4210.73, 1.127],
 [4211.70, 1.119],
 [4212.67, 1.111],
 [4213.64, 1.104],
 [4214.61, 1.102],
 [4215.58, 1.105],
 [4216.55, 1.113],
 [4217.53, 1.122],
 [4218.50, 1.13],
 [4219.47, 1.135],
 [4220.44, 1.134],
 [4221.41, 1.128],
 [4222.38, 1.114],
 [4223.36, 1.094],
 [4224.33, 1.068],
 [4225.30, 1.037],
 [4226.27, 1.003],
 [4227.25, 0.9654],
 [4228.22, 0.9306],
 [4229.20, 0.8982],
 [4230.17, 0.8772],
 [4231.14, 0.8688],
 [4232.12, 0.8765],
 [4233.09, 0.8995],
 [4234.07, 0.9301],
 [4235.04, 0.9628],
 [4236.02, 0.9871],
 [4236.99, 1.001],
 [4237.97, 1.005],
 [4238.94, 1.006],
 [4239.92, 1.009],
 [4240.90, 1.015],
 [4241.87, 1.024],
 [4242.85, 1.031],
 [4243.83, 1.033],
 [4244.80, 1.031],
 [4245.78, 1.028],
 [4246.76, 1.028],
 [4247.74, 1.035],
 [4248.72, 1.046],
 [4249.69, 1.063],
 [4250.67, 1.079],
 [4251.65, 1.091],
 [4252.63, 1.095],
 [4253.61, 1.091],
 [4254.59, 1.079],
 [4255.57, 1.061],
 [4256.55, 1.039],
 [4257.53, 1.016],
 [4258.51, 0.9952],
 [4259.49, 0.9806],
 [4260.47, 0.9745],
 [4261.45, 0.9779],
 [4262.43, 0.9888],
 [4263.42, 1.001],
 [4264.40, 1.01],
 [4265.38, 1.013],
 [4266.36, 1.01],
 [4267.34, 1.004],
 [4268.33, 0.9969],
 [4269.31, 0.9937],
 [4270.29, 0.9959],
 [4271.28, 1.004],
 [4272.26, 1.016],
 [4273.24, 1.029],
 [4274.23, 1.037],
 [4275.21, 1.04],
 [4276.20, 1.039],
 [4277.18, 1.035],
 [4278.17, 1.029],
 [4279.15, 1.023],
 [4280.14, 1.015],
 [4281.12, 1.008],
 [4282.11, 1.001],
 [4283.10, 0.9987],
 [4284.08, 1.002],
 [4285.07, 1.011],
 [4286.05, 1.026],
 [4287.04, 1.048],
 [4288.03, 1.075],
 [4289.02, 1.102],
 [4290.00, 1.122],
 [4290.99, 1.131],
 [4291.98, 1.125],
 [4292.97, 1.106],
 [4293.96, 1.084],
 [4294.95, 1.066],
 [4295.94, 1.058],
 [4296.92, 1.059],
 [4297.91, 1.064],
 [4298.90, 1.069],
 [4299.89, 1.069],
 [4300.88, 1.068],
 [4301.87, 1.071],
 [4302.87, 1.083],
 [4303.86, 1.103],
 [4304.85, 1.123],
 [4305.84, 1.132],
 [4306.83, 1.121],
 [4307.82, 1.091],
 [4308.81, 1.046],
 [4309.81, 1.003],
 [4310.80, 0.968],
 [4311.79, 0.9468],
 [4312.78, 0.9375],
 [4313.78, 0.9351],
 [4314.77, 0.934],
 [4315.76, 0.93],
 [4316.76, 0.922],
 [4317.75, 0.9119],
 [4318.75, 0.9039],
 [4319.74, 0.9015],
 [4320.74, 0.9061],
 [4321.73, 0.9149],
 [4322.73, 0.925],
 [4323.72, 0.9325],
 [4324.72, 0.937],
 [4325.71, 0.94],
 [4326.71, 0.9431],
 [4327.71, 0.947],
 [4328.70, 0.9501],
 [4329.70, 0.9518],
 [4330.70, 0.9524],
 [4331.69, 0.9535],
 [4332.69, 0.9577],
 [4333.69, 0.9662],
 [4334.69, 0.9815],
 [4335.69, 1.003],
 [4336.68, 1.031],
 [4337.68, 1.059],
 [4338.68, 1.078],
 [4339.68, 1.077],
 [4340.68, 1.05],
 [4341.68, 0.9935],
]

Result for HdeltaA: 5.4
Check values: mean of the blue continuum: 1.11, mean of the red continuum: 1.1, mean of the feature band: 0.951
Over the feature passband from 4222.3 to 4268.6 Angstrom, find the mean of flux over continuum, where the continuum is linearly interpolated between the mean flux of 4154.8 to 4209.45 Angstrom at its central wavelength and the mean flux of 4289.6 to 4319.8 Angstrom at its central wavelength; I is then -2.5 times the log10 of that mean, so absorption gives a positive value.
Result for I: 0.07 mag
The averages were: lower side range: 1.11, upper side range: 1.04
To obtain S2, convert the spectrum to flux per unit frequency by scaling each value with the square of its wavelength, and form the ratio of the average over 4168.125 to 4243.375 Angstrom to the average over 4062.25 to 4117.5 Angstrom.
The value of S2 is 1.13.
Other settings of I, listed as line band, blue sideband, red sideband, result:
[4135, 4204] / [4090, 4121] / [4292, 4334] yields -0.18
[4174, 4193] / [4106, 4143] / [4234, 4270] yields -0.09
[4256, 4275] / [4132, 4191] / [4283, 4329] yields 0.04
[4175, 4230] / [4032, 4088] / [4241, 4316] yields -0.03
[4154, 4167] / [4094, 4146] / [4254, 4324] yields -0.13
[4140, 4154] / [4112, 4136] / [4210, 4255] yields -0.08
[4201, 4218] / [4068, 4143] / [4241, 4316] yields -0.09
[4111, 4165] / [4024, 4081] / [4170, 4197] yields 0.04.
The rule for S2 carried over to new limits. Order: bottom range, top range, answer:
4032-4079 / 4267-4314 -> 1.04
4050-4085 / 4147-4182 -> 1.05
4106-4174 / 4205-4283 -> 1.02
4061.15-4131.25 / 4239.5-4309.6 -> 1.12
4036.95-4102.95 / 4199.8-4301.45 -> 1.06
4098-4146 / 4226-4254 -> 1.06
